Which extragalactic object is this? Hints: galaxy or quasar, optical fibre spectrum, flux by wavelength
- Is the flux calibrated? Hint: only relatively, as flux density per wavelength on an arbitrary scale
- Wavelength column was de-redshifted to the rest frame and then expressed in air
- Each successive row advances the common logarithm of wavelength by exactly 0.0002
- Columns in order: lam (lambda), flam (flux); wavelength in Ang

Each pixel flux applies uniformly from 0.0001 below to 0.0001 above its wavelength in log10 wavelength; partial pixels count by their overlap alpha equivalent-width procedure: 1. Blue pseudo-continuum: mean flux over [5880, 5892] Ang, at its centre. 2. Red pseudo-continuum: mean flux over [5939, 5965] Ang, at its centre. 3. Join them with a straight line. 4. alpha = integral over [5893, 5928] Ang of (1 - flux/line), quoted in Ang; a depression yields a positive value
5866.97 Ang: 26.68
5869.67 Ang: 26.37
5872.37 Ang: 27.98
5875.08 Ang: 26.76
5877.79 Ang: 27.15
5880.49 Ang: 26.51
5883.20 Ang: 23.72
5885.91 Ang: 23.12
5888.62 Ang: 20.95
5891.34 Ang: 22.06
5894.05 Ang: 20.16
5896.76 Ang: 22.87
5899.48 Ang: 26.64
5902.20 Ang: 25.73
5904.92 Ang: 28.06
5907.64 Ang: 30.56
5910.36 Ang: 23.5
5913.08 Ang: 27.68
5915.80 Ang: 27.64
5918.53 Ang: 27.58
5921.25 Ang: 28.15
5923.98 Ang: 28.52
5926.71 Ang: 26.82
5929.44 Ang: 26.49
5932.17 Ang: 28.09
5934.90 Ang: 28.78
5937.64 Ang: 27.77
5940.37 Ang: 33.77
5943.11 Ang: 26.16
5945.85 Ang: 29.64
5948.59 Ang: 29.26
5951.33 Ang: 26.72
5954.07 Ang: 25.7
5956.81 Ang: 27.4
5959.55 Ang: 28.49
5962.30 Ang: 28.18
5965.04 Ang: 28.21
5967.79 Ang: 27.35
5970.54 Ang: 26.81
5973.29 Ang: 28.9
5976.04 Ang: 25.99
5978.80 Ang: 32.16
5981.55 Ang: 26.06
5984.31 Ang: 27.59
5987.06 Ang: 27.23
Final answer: -2.01 Ang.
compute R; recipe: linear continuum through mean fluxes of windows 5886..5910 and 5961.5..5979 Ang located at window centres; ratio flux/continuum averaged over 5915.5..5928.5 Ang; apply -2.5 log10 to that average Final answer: -0.084 mag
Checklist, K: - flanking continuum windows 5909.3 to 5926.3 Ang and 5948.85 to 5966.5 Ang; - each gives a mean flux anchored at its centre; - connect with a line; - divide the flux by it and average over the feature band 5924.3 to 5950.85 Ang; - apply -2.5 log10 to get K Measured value -0.04 mag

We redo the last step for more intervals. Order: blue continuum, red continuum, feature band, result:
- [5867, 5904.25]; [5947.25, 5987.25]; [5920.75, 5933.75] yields -0.05 mag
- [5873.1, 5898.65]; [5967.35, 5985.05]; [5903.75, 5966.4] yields -0.08 mag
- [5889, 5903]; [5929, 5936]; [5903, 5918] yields -0.10 mag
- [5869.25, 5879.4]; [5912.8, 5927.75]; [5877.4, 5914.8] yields 0.11 mag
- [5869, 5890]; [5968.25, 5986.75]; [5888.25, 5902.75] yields 0.12 mag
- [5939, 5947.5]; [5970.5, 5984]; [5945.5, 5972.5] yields 0.05 mag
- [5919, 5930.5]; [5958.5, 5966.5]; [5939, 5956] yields -0.02 mag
